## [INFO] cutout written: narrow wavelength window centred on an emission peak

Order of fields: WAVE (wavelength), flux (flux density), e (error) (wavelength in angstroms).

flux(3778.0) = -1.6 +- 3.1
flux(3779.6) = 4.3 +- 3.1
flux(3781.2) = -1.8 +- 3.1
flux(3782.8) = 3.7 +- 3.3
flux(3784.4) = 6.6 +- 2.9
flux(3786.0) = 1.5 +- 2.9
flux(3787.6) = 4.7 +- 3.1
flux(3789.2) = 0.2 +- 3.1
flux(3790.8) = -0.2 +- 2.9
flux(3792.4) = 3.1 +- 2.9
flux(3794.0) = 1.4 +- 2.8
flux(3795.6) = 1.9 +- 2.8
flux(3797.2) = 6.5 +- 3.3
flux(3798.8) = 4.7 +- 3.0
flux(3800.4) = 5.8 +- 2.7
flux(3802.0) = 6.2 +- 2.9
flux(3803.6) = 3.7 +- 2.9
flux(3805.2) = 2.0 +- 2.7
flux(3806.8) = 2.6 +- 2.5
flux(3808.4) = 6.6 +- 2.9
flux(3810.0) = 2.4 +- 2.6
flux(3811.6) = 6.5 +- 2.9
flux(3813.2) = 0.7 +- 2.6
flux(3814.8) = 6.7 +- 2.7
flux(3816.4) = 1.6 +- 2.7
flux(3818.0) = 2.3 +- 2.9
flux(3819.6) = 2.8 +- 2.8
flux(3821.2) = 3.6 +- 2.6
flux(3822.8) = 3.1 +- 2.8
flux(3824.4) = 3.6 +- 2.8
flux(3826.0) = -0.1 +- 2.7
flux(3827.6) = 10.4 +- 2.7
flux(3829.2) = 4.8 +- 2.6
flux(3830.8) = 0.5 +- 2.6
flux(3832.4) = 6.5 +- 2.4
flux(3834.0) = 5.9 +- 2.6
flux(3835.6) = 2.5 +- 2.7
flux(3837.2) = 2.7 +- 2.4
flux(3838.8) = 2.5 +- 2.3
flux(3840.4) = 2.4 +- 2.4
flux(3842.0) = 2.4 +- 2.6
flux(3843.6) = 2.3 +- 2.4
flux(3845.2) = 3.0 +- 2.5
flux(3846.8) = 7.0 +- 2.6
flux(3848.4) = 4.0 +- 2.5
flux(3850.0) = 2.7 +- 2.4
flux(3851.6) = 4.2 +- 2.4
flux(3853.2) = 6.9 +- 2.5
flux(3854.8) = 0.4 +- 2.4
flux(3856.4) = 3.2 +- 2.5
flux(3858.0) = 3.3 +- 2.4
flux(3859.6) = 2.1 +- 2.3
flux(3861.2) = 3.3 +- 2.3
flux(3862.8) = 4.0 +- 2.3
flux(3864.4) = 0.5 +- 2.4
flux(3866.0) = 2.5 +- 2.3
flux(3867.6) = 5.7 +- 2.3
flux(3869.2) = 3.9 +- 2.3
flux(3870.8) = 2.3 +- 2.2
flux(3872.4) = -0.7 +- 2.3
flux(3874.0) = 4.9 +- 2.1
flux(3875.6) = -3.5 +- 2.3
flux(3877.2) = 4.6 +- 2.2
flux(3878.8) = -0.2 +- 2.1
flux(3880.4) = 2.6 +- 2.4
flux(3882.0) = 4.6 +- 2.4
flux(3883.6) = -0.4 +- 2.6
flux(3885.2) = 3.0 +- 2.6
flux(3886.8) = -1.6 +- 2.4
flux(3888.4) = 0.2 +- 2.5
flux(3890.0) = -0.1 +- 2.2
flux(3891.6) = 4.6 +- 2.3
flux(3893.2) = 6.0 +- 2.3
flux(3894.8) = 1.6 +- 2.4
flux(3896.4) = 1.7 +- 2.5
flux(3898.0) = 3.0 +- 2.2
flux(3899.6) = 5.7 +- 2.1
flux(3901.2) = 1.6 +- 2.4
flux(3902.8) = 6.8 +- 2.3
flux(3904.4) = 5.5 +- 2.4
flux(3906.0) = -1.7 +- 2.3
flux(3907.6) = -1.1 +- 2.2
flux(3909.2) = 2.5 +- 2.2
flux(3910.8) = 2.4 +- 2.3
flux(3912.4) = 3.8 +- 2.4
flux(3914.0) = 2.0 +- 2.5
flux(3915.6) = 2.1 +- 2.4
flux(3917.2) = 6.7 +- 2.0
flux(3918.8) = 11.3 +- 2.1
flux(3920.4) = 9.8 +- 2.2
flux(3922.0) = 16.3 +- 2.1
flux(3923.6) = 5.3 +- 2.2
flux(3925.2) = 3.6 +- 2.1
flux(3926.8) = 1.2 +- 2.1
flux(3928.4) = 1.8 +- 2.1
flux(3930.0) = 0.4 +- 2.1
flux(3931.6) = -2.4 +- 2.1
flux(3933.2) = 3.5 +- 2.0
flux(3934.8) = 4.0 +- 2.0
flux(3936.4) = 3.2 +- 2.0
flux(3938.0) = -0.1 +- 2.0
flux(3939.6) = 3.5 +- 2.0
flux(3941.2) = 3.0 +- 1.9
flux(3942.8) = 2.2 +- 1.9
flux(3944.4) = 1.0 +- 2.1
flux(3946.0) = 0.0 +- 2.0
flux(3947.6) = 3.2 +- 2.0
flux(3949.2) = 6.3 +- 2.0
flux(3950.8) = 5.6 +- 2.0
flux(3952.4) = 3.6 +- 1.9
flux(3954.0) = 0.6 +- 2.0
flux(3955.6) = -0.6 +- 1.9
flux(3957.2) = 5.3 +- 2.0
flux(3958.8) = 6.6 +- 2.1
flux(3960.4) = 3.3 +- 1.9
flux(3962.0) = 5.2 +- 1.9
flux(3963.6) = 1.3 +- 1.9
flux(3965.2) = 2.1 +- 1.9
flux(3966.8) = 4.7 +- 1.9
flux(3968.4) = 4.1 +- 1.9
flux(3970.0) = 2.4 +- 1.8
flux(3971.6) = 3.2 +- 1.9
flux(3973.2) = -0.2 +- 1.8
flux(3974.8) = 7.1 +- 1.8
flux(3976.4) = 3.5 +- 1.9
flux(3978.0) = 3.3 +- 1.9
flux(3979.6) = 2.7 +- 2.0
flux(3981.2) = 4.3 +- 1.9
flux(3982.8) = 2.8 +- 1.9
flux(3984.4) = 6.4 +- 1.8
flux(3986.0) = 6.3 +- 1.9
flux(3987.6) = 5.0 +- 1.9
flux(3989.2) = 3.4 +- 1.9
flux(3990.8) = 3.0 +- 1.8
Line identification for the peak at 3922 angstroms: [O II]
